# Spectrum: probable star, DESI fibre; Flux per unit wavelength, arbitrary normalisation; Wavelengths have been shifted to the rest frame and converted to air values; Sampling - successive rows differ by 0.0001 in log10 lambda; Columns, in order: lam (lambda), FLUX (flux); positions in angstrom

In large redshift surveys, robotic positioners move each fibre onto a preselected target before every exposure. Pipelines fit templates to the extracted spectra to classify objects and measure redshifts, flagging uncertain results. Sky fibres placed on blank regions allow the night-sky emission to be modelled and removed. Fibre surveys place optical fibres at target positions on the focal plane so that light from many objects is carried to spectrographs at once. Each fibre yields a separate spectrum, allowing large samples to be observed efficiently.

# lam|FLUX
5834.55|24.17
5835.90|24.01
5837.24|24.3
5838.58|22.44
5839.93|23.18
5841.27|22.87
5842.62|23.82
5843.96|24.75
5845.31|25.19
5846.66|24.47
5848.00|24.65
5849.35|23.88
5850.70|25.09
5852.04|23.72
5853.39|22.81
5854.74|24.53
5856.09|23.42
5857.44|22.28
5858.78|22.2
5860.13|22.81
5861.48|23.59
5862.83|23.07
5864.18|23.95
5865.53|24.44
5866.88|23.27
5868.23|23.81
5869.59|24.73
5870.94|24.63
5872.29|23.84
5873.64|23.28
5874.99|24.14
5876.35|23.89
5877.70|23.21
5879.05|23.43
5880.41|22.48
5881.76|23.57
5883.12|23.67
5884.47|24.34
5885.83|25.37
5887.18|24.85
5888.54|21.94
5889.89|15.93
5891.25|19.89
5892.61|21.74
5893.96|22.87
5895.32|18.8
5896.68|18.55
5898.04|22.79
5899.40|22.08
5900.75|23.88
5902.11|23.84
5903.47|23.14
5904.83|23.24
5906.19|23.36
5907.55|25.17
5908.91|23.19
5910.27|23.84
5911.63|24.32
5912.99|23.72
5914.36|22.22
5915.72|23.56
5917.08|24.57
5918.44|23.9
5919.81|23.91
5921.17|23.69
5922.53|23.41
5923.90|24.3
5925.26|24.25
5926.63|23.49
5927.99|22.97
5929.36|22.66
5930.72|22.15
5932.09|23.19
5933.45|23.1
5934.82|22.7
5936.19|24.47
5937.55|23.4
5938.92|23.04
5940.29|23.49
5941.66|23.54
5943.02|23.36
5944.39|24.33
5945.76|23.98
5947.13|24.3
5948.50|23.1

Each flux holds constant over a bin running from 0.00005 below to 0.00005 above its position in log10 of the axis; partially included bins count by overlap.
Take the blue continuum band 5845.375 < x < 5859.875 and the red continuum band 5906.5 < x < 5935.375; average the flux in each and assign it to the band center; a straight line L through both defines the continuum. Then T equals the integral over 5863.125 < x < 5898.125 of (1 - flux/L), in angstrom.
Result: 1.2 angstrom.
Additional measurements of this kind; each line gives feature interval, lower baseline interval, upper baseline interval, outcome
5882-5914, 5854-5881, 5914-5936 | 1.1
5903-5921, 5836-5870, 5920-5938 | -0.2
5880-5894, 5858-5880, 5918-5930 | 0.7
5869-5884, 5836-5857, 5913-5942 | 0.0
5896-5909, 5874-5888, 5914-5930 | 0.4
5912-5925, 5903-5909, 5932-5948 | 0.0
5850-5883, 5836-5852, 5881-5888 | 0.8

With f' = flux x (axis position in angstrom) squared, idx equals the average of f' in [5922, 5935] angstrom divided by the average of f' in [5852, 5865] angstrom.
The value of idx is 1.02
